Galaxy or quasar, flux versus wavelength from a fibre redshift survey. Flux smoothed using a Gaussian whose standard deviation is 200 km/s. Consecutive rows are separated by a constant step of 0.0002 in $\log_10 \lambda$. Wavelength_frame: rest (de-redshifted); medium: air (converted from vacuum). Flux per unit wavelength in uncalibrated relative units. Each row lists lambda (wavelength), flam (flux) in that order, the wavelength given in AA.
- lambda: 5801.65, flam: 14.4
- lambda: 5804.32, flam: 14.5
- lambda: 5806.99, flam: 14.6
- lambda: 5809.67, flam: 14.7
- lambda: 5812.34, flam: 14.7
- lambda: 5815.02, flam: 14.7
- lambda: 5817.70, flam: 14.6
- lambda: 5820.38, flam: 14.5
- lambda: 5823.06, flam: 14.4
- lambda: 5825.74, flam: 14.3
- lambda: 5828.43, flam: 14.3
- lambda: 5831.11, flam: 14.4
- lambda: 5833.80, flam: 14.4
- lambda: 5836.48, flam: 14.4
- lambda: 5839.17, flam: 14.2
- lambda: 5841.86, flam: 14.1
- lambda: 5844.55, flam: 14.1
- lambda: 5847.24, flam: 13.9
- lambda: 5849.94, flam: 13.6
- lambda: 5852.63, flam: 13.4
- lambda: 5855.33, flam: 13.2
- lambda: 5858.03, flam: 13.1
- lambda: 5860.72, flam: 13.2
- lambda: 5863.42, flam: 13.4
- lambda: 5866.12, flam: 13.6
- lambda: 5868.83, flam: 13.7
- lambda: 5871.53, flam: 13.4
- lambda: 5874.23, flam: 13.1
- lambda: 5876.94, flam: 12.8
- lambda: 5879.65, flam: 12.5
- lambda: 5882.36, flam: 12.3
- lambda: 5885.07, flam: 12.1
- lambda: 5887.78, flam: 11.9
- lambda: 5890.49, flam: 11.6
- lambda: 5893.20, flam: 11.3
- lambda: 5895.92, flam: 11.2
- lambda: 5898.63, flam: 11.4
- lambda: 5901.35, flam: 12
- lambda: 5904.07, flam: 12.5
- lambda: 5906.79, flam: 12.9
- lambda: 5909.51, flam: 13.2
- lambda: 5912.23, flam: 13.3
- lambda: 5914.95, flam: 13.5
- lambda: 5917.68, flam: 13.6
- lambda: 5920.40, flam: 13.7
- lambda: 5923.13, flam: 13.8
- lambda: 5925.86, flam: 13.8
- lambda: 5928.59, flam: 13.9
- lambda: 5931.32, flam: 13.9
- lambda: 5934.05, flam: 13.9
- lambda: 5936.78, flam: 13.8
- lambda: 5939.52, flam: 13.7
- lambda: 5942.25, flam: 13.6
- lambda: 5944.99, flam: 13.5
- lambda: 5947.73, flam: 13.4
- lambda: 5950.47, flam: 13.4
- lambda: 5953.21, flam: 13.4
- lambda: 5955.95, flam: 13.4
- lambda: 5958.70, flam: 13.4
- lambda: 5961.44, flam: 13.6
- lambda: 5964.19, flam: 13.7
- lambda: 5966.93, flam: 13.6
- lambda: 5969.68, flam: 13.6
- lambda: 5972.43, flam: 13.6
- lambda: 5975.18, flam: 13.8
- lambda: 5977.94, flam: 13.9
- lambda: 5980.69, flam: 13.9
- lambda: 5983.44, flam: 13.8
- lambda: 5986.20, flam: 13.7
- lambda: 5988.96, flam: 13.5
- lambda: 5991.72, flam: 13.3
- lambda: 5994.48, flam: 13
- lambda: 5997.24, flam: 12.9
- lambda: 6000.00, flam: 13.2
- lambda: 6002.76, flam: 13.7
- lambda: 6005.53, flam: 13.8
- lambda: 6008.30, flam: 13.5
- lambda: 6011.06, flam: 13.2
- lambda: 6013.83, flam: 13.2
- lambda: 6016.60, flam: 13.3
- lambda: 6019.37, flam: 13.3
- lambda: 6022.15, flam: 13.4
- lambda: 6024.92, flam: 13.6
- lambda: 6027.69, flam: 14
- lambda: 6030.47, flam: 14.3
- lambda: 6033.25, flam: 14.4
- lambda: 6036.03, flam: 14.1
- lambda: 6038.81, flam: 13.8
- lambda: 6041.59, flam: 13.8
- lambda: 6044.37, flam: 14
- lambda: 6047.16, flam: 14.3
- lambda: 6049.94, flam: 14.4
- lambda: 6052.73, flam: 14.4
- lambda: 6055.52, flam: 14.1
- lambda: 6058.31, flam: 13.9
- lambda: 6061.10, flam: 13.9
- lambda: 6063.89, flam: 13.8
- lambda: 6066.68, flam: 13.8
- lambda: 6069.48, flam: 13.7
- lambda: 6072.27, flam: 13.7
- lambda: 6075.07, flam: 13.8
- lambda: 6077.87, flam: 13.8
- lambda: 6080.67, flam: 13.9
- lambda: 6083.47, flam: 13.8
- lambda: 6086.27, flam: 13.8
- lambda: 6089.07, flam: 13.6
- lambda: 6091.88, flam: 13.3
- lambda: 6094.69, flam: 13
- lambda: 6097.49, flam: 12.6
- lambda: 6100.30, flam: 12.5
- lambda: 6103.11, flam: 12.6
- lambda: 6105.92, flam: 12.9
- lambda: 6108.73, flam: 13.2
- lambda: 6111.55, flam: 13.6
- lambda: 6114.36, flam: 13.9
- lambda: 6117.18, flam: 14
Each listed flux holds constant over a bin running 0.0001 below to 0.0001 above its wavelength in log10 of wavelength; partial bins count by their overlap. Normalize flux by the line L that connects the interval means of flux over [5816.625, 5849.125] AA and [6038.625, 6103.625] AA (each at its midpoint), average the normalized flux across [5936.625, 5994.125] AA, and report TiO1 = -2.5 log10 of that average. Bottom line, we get 0.03 mag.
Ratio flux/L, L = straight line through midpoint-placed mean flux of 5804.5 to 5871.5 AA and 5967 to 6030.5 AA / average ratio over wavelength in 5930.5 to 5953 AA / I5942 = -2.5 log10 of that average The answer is 0.01 mag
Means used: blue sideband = 14.1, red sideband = 13.5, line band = 13.6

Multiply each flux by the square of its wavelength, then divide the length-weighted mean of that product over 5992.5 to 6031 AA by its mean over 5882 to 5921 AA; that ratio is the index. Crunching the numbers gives 1.12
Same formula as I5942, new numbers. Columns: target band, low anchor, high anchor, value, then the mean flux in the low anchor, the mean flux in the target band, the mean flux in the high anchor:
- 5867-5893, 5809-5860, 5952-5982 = 0.12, 14.1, 12.6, 13.6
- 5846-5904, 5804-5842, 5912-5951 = 0.11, 14.5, 12.7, 13.7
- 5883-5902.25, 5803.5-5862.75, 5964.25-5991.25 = 0.20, 14.1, 11.7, 13.7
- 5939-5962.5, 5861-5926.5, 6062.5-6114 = -0.04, 12.8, 13.5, 13.4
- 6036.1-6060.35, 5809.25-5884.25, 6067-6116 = -0.05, 13.8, 14.1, 13.4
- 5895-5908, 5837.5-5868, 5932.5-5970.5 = 0.13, 13.6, 12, 13.6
